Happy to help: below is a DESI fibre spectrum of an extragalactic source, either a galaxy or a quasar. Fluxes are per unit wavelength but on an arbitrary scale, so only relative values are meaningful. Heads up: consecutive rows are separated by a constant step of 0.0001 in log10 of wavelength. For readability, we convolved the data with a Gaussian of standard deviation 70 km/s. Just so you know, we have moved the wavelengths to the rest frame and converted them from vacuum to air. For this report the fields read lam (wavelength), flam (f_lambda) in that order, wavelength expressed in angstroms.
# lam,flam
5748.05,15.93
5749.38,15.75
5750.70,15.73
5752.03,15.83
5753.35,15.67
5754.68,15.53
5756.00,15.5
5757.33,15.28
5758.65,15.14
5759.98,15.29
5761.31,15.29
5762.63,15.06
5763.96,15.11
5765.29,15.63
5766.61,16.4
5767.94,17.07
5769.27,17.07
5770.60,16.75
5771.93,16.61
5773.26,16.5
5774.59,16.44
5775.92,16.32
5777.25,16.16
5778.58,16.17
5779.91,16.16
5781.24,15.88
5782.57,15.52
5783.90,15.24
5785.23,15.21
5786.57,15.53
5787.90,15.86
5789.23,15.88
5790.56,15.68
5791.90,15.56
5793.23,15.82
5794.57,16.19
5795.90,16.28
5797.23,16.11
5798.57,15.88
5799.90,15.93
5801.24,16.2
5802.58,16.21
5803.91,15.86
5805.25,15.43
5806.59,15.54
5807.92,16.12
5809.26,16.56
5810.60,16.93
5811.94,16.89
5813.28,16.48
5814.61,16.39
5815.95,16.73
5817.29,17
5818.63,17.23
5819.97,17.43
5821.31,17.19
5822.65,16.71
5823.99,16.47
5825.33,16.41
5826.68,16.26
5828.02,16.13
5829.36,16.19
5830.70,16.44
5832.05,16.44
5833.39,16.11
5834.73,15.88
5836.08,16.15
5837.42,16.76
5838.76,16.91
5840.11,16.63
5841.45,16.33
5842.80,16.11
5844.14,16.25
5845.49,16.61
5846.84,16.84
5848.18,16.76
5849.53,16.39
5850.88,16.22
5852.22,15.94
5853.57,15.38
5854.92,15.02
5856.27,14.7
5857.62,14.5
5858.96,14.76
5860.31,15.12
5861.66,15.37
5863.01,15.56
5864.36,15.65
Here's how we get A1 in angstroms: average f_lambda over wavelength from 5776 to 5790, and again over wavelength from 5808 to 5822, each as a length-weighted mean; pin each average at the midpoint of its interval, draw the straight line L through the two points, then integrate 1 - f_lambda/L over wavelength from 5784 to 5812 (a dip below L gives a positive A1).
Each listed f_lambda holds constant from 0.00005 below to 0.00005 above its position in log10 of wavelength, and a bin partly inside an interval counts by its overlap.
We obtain 0.6 angstroms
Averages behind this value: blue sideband 15.8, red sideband 16.8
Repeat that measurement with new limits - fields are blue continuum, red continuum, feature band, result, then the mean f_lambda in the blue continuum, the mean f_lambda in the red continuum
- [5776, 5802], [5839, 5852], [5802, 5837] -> -0.54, 15.9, 16.5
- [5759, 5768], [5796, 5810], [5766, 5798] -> -0.66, 15.6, 16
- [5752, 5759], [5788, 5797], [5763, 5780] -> -0.70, 15.5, 15.9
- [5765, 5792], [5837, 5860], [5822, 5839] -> -0.37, 16.1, 16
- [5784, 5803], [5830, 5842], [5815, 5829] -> -0.44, 15.9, 16.4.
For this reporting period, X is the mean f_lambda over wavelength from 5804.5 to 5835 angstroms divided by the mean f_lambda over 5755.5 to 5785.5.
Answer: 1.04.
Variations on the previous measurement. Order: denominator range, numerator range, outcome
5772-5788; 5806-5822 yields 1.05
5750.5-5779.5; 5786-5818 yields 1.01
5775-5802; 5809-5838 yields 1.04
